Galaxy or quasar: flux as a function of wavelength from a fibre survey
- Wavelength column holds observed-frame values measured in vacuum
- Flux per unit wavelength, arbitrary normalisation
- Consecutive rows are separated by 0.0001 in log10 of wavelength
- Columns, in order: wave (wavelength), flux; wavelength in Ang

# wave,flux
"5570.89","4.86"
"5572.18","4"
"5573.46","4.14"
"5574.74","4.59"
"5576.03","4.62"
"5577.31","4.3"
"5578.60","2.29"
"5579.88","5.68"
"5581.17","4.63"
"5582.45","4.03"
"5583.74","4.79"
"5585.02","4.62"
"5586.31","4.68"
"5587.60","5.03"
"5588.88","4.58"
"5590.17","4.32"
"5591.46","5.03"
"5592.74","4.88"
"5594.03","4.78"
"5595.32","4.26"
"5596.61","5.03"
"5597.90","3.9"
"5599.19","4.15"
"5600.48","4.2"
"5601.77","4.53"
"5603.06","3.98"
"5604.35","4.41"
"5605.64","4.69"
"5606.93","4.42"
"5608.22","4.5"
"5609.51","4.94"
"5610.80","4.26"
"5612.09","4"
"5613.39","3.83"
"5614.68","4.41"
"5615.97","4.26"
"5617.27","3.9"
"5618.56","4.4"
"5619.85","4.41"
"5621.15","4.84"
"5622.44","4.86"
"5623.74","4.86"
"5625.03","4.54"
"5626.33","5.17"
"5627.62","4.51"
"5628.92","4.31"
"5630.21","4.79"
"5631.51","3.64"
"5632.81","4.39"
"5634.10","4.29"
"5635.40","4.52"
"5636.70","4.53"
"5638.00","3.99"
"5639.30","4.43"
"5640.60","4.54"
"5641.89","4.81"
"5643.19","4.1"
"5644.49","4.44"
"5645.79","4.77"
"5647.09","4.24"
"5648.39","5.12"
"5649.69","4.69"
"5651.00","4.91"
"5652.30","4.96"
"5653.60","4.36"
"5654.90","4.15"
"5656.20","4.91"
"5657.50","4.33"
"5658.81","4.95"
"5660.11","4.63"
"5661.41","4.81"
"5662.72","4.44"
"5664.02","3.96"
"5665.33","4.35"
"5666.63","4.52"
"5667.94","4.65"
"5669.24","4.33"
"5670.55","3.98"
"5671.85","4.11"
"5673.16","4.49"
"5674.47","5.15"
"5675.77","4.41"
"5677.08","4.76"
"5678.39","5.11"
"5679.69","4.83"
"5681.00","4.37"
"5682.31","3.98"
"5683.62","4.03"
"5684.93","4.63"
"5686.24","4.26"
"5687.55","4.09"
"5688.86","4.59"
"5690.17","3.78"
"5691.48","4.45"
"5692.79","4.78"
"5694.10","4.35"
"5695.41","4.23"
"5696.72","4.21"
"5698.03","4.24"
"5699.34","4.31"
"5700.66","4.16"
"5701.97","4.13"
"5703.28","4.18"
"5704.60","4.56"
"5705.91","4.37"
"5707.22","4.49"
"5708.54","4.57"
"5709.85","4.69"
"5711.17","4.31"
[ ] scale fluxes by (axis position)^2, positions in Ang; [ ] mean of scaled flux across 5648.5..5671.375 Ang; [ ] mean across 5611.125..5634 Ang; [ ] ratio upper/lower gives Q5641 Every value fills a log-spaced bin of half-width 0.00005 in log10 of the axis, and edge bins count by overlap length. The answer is 1.0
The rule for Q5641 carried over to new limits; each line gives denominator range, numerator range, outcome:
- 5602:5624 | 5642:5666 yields 1.05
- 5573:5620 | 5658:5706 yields 1.03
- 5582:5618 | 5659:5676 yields 1.03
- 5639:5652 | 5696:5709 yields 0.95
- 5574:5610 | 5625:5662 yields 1.03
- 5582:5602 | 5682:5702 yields 0.97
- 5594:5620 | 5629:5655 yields 1.05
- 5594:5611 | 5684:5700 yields 1.01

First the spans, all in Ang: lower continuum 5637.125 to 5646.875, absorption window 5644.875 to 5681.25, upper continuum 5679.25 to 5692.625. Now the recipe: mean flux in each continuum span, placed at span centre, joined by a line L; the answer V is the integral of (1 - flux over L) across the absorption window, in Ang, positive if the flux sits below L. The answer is -1.74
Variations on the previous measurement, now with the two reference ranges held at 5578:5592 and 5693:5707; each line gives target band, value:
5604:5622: 0.34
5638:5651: -0.45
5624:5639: -0.02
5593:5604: 0.29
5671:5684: -0.55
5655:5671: -0.41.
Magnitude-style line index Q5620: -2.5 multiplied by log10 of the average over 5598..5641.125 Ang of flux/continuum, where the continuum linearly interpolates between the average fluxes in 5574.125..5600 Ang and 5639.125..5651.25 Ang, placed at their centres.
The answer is 0.038 mag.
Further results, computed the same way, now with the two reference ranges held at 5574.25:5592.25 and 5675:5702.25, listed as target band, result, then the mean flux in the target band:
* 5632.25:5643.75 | 0.01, 4.4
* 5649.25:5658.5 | -0.05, 4.62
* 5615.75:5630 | -0.03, 4.57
